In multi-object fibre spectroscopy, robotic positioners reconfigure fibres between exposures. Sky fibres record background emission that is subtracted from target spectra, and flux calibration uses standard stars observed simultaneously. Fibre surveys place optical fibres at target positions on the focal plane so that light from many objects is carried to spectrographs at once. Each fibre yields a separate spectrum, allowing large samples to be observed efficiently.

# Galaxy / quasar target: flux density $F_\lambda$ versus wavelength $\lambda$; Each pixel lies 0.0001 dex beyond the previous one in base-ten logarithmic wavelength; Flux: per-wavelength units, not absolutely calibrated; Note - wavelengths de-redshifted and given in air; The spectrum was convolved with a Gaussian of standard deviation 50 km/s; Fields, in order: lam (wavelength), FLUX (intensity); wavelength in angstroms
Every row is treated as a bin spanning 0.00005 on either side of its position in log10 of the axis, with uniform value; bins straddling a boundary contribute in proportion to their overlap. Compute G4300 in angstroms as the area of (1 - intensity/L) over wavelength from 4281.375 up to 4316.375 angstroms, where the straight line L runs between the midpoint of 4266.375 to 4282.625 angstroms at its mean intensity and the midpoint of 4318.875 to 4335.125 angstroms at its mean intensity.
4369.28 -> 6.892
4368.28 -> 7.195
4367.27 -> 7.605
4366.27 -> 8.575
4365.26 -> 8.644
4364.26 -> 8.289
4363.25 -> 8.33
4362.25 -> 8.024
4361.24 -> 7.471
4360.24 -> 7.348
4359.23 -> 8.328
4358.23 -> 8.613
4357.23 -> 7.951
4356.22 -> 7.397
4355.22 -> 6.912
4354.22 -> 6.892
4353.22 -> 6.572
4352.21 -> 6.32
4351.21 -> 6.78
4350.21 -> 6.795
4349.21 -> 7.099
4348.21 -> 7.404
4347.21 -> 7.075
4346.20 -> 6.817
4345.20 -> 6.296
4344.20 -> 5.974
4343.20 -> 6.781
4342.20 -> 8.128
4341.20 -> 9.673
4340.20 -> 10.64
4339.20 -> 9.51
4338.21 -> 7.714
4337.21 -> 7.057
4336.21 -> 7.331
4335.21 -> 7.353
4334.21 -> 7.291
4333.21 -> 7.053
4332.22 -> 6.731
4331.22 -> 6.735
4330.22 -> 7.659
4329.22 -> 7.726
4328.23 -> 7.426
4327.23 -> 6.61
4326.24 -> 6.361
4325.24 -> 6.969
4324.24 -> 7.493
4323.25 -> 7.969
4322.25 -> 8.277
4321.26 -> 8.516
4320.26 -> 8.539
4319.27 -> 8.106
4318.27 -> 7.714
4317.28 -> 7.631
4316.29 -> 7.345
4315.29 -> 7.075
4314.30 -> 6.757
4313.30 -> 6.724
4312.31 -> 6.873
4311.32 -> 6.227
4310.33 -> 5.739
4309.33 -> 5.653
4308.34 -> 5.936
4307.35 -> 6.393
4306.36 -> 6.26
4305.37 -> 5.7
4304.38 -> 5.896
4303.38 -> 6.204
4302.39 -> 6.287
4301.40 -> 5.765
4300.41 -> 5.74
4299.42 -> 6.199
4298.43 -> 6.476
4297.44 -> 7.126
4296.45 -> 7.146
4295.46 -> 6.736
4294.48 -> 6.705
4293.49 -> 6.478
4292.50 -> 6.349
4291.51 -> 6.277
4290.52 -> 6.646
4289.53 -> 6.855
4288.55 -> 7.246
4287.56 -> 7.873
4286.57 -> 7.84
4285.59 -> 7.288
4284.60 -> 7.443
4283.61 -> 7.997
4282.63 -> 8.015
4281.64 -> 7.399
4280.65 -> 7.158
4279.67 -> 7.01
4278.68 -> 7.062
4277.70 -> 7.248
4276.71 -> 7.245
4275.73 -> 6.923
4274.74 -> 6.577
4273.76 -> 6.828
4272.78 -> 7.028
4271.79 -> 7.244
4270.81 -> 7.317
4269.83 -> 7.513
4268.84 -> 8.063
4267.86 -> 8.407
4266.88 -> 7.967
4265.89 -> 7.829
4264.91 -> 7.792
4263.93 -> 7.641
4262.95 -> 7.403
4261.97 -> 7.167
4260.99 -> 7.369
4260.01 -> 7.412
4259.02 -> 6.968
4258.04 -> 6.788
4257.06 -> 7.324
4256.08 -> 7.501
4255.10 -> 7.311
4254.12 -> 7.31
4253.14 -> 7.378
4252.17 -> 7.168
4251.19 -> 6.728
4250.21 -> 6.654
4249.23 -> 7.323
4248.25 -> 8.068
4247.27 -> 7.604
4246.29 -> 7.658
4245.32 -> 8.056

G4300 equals 3.4 angstroms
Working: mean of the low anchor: 7.33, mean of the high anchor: 7.46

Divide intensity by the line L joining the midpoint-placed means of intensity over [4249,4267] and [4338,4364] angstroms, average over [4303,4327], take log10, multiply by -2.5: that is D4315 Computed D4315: 0.08 mag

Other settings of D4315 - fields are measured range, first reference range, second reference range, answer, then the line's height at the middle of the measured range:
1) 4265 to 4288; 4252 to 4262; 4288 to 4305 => -0.09 mag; 6.87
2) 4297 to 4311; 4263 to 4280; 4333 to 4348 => 0.23 mag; 7.52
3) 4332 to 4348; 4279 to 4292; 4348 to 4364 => -0.03 mag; 7.38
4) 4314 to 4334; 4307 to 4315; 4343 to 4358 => -0.15 mag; 6.5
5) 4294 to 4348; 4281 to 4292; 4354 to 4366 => 0.08 mag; 7.6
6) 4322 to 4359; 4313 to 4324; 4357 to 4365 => 0.07 mag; 7.89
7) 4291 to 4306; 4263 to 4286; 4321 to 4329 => 0.17 mag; 7.43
